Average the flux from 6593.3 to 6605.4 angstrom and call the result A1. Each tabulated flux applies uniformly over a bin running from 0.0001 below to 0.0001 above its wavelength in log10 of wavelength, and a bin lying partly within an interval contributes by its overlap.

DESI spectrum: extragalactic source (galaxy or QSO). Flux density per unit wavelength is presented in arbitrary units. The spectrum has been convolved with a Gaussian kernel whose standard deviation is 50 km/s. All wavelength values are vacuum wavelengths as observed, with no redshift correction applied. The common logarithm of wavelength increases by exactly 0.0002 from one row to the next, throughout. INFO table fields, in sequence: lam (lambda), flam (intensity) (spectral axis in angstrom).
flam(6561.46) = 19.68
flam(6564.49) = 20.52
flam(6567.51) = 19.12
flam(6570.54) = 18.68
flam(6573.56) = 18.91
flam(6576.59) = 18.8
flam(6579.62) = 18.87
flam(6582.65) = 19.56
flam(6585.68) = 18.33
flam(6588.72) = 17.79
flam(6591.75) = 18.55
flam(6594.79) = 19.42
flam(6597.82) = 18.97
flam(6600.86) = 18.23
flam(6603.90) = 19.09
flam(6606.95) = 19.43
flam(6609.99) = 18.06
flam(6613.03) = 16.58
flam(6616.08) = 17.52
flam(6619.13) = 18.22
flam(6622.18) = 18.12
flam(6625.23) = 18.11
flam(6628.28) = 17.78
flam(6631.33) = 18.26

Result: 18.9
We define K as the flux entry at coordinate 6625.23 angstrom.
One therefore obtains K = 18.11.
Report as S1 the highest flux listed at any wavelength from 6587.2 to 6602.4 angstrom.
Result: 19.42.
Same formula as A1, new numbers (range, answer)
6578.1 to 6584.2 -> 19.2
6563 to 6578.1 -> 19.2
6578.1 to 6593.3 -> 18.6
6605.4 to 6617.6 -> 17.9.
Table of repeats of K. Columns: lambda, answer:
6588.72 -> 17.79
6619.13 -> 18.22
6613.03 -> 16.58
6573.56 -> 18.91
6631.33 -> 18.26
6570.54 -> 18.68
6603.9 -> 19.09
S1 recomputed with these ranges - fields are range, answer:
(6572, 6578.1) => 18.91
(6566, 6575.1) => 19.12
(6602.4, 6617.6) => 19.43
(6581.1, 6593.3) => 19.56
